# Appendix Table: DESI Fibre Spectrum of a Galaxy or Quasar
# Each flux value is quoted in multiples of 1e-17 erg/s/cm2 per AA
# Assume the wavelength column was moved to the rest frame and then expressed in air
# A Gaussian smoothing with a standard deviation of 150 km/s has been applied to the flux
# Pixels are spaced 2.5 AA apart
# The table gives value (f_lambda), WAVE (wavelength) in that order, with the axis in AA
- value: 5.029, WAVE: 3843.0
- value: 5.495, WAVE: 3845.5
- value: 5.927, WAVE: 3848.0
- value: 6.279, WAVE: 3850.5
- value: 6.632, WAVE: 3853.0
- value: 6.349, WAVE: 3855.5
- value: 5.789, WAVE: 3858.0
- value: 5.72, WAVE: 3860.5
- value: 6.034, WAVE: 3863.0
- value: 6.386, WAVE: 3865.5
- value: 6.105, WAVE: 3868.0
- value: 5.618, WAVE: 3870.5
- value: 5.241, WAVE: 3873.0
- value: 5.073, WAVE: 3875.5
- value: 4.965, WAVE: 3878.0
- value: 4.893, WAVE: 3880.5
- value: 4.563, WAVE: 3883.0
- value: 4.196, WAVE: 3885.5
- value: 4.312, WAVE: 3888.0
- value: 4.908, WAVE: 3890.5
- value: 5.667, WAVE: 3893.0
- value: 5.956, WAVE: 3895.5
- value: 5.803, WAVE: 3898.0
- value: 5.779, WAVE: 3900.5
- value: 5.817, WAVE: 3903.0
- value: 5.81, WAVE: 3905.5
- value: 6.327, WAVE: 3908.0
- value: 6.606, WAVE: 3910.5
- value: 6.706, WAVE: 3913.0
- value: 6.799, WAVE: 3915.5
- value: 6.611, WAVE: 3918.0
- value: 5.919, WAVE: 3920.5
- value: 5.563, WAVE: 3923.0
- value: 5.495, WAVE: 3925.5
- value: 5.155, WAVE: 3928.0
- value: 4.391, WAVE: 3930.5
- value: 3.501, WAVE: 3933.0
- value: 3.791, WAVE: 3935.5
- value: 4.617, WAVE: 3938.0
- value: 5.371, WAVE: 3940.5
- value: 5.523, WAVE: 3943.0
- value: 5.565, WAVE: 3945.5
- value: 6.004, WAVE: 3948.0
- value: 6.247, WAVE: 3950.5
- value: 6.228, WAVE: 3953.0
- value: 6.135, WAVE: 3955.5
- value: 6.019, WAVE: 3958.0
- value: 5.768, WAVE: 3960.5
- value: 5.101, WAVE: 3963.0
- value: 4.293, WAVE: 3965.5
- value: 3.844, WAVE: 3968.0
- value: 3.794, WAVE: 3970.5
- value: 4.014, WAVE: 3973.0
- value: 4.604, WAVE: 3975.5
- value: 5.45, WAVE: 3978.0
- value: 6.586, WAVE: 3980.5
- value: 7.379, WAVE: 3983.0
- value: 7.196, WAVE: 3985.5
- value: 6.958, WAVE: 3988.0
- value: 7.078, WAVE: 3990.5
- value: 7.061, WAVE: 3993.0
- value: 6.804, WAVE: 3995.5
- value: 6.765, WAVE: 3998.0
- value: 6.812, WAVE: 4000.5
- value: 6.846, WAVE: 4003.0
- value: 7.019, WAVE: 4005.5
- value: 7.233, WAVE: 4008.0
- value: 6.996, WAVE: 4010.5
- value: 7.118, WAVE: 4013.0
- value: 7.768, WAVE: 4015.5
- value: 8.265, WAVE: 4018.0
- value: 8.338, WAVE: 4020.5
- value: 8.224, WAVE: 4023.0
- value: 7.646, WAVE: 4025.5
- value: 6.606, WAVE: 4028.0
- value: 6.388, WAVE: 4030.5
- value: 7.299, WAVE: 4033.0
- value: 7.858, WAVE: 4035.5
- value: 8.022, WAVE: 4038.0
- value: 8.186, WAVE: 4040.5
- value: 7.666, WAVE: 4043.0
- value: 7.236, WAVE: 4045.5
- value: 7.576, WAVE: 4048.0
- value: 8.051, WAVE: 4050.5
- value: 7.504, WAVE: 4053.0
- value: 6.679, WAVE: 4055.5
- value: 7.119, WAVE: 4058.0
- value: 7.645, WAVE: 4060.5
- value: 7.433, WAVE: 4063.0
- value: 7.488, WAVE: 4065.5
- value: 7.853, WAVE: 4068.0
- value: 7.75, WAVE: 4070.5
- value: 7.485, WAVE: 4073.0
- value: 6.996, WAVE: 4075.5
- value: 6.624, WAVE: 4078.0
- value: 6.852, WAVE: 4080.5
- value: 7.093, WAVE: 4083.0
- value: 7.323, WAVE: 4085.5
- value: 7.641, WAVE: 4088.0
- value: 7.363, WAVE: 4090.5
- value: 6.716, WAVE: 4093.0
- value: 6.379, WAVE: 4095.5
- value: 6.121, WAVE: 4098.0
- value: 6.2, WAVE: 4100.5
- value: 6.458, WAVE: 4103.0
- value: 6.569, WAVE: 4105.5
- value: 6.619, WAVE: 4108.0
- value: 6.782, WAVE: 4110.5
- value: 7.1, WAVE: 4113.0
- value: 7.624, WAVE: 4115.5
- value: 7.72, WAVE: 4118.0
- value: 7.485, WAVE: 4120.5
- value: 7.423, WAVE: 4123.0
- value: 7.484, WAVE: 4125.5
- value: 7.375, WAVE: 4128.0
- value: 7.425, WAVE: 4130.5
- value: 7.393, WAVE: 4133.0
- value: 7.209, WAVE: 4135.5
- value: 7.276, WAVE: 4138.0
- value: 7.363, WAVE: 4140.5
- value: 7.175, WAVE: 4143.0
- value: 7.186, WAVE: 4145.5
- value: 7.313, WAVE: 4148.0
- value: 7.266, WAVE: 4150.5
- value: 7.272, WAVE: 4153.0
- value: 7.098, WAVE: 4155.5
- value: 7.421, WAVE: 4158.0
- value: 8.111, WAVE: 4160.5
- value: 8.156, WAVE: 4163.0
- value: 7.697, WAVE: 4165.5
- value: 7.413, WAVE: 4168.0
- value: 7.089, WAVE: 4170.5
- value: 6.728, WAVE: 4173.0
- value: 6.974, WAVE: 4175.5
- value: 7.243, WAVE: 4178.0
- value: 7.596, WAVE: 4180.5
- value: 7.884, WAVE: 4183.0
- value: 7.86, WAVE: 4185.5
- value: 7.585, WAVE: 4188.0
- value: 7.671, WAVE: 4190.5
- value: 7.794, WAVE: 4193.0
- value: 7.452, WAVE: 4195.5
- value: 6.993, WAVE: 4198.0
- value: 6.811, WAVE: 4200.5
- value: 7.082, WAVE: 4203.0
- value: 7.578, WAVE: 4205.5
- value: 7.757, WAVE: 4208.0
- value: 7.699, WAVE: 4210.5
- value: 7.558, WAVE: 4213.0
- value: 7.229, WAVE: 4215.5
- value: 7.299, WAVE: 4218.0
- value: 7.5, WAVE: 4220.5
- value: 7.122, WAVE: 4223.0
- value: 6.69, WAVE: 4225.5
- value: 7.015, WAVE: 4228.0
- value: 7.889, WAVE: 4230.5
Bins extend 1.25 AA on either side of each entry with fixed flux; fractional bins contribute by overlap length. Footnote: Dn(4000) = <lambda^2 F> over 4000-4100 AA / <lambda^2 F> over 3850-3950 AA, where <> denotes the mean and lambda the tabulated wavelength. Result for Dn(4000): 1.42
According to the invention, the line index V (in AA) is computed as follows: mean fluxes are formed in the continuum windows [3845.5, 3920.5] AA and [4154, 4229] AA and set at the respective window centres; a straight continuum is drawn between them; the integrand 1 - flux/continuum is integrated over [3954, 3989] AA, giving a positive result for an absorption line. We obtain 4.1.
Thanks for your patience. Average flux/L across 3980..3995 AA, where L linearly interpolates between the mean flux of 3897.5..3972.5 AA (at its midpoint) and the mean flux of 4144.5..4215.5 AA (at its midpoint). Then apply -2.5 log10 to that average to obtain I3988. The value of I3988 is -0.20 mag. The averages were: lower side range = 5.47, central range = 7.05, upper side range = 7.44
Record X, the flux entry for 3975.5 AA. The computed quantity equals 4.604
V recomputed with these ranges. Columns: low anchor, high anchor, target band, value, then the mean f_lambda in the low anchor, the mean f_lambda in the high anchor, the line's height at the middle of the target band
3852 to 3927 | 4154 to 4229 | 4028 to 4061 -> -4.3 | 5.72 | 7.4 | 6.58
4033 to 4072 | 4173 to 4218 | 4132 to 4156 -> 0.7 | 7.59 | 7.43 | 7.49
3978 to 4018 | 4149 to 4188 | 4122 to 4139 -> 0.0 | 7.03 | 7.46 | 7.36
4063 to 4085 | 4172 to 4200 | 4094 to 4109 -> 1.9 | 7.28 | 7.42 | 7.31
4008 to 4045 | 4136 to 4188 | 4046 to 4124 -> 3.7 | 7.58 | 7.41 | 7.5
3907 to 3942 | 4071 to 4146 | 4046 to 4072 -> -3.3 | 5.48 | 7.09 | 6.66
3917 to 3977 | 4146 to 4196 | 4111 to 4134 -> -1.5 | 5.14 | 7.48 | 6.97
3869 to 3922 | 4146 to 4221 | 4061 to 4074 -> -1.8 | 5.6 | 7.43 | 6.7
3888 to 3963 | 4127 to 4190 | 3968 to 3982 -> 2.7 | 5.63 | 7.41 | 6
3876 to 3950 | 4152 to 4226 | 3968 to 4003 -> -1.1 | 5.41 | 7.42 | 5.93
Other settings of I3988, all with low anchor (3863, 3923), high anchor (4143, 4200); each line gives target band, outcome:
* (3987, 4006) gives -0.098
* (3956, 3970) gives 0.216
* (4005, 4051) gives -0.160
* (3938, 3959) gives 0.038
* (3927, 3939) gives 0.355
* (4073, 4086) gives -0.025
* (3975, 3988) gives -0.031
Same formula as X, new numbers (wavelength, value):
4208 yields 7.757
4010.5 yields 6.996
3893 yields 5.667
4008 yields 7.233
